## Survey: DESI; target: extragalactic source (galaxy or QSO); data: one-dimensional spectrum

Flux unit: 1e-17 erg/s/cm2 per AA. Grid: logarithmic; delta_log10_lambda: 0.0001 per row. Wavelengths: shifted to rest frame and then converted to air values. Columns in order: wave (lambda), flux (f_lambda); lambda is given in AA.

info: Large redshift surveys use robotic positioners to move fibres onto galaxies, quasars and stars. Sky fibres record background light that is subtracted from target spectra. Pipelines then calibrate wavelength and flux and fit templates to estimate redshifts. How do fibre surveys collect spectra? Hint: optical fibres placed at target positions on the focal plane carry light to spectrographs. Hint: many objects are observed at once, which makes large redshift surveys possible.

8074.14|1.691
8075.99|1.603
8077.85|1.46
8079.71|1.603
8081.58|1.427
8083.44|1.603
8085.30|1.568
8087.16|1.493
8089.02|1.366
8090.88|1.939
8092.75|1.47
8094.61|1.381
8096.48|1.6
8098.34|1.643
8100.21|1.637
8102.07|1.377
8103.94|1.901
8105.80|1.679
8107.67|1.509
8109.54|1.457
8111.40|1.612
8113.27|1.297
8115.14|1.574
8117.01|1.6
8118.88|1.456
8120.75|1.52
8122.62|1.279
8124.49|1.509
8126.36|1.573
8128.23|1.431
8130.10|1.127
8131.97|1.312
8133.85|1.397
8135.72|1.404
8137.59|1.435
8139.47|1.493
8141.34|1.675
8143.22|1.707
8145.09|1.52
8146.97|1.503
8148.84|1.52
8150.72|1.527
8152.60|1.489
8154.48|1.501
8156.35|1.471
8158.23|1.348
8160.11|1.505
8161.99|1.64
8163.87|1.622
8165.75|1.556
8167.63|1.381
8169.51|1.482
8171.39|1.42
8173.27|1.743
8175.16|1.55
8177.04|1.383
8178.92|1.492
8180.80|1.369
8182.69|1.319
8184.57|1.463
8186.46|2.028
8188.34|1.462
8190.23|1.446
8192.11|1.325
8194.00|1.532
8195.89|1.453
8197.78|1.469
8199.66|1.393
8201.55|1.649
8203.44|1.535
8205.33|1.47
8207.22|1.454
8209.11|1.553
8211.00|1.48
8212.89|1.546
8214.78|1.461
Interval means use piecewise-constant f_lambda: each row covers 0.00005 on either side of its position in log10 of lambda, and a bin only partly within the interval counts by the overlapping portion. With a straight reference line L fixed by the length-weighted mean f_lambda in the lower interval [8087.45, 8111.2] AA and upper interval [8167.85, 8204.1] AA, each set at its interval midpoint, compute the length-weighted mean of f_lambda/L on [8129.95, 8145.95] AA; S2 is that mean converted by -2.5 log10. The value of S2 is 0.05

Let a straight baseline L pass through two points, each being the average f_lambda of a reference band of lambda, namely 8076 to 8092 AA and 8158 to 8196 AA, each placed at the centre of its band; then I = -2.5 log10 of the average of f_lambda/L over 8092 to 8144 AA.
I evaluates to 0.03 mag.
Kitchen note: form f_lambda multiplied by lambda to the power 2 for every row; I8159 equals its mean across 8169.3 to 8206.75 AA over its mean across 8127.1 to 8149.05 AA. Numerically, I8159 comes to 1.0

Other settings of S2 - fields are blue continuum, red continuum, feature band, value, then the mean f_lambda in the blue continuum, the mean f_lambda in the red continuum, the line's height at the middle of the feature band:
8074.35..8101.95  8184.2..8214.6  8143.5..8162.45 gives 0.019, 1.56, 1.52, 1.53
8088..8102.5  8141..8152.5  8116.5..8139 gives 0.104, 1.56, 1.56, 1.56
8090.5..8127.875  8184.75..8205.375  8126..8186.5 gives 0.032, 1.54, 1.52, 1.53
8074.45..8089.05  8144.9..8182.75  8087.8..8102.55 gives -0.021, 1.53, 1.5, 1.53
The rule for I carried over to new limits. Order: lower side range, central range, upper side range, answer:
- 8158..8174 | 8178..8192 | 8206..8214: 0.01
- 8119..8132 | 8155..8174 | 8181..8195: -0.04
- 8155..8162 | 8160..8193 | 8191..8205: -0.03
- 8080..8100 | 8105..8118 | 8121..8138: -0.05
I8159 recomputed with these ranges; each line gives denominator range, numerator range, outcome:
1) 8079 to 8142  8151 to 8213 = 1.01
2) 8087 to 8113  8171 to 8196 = 0.98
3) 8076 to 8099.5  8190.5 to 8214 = 0.99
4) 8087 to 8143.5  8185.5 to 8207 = 1.03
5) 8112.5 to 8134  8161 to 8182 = 1.07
